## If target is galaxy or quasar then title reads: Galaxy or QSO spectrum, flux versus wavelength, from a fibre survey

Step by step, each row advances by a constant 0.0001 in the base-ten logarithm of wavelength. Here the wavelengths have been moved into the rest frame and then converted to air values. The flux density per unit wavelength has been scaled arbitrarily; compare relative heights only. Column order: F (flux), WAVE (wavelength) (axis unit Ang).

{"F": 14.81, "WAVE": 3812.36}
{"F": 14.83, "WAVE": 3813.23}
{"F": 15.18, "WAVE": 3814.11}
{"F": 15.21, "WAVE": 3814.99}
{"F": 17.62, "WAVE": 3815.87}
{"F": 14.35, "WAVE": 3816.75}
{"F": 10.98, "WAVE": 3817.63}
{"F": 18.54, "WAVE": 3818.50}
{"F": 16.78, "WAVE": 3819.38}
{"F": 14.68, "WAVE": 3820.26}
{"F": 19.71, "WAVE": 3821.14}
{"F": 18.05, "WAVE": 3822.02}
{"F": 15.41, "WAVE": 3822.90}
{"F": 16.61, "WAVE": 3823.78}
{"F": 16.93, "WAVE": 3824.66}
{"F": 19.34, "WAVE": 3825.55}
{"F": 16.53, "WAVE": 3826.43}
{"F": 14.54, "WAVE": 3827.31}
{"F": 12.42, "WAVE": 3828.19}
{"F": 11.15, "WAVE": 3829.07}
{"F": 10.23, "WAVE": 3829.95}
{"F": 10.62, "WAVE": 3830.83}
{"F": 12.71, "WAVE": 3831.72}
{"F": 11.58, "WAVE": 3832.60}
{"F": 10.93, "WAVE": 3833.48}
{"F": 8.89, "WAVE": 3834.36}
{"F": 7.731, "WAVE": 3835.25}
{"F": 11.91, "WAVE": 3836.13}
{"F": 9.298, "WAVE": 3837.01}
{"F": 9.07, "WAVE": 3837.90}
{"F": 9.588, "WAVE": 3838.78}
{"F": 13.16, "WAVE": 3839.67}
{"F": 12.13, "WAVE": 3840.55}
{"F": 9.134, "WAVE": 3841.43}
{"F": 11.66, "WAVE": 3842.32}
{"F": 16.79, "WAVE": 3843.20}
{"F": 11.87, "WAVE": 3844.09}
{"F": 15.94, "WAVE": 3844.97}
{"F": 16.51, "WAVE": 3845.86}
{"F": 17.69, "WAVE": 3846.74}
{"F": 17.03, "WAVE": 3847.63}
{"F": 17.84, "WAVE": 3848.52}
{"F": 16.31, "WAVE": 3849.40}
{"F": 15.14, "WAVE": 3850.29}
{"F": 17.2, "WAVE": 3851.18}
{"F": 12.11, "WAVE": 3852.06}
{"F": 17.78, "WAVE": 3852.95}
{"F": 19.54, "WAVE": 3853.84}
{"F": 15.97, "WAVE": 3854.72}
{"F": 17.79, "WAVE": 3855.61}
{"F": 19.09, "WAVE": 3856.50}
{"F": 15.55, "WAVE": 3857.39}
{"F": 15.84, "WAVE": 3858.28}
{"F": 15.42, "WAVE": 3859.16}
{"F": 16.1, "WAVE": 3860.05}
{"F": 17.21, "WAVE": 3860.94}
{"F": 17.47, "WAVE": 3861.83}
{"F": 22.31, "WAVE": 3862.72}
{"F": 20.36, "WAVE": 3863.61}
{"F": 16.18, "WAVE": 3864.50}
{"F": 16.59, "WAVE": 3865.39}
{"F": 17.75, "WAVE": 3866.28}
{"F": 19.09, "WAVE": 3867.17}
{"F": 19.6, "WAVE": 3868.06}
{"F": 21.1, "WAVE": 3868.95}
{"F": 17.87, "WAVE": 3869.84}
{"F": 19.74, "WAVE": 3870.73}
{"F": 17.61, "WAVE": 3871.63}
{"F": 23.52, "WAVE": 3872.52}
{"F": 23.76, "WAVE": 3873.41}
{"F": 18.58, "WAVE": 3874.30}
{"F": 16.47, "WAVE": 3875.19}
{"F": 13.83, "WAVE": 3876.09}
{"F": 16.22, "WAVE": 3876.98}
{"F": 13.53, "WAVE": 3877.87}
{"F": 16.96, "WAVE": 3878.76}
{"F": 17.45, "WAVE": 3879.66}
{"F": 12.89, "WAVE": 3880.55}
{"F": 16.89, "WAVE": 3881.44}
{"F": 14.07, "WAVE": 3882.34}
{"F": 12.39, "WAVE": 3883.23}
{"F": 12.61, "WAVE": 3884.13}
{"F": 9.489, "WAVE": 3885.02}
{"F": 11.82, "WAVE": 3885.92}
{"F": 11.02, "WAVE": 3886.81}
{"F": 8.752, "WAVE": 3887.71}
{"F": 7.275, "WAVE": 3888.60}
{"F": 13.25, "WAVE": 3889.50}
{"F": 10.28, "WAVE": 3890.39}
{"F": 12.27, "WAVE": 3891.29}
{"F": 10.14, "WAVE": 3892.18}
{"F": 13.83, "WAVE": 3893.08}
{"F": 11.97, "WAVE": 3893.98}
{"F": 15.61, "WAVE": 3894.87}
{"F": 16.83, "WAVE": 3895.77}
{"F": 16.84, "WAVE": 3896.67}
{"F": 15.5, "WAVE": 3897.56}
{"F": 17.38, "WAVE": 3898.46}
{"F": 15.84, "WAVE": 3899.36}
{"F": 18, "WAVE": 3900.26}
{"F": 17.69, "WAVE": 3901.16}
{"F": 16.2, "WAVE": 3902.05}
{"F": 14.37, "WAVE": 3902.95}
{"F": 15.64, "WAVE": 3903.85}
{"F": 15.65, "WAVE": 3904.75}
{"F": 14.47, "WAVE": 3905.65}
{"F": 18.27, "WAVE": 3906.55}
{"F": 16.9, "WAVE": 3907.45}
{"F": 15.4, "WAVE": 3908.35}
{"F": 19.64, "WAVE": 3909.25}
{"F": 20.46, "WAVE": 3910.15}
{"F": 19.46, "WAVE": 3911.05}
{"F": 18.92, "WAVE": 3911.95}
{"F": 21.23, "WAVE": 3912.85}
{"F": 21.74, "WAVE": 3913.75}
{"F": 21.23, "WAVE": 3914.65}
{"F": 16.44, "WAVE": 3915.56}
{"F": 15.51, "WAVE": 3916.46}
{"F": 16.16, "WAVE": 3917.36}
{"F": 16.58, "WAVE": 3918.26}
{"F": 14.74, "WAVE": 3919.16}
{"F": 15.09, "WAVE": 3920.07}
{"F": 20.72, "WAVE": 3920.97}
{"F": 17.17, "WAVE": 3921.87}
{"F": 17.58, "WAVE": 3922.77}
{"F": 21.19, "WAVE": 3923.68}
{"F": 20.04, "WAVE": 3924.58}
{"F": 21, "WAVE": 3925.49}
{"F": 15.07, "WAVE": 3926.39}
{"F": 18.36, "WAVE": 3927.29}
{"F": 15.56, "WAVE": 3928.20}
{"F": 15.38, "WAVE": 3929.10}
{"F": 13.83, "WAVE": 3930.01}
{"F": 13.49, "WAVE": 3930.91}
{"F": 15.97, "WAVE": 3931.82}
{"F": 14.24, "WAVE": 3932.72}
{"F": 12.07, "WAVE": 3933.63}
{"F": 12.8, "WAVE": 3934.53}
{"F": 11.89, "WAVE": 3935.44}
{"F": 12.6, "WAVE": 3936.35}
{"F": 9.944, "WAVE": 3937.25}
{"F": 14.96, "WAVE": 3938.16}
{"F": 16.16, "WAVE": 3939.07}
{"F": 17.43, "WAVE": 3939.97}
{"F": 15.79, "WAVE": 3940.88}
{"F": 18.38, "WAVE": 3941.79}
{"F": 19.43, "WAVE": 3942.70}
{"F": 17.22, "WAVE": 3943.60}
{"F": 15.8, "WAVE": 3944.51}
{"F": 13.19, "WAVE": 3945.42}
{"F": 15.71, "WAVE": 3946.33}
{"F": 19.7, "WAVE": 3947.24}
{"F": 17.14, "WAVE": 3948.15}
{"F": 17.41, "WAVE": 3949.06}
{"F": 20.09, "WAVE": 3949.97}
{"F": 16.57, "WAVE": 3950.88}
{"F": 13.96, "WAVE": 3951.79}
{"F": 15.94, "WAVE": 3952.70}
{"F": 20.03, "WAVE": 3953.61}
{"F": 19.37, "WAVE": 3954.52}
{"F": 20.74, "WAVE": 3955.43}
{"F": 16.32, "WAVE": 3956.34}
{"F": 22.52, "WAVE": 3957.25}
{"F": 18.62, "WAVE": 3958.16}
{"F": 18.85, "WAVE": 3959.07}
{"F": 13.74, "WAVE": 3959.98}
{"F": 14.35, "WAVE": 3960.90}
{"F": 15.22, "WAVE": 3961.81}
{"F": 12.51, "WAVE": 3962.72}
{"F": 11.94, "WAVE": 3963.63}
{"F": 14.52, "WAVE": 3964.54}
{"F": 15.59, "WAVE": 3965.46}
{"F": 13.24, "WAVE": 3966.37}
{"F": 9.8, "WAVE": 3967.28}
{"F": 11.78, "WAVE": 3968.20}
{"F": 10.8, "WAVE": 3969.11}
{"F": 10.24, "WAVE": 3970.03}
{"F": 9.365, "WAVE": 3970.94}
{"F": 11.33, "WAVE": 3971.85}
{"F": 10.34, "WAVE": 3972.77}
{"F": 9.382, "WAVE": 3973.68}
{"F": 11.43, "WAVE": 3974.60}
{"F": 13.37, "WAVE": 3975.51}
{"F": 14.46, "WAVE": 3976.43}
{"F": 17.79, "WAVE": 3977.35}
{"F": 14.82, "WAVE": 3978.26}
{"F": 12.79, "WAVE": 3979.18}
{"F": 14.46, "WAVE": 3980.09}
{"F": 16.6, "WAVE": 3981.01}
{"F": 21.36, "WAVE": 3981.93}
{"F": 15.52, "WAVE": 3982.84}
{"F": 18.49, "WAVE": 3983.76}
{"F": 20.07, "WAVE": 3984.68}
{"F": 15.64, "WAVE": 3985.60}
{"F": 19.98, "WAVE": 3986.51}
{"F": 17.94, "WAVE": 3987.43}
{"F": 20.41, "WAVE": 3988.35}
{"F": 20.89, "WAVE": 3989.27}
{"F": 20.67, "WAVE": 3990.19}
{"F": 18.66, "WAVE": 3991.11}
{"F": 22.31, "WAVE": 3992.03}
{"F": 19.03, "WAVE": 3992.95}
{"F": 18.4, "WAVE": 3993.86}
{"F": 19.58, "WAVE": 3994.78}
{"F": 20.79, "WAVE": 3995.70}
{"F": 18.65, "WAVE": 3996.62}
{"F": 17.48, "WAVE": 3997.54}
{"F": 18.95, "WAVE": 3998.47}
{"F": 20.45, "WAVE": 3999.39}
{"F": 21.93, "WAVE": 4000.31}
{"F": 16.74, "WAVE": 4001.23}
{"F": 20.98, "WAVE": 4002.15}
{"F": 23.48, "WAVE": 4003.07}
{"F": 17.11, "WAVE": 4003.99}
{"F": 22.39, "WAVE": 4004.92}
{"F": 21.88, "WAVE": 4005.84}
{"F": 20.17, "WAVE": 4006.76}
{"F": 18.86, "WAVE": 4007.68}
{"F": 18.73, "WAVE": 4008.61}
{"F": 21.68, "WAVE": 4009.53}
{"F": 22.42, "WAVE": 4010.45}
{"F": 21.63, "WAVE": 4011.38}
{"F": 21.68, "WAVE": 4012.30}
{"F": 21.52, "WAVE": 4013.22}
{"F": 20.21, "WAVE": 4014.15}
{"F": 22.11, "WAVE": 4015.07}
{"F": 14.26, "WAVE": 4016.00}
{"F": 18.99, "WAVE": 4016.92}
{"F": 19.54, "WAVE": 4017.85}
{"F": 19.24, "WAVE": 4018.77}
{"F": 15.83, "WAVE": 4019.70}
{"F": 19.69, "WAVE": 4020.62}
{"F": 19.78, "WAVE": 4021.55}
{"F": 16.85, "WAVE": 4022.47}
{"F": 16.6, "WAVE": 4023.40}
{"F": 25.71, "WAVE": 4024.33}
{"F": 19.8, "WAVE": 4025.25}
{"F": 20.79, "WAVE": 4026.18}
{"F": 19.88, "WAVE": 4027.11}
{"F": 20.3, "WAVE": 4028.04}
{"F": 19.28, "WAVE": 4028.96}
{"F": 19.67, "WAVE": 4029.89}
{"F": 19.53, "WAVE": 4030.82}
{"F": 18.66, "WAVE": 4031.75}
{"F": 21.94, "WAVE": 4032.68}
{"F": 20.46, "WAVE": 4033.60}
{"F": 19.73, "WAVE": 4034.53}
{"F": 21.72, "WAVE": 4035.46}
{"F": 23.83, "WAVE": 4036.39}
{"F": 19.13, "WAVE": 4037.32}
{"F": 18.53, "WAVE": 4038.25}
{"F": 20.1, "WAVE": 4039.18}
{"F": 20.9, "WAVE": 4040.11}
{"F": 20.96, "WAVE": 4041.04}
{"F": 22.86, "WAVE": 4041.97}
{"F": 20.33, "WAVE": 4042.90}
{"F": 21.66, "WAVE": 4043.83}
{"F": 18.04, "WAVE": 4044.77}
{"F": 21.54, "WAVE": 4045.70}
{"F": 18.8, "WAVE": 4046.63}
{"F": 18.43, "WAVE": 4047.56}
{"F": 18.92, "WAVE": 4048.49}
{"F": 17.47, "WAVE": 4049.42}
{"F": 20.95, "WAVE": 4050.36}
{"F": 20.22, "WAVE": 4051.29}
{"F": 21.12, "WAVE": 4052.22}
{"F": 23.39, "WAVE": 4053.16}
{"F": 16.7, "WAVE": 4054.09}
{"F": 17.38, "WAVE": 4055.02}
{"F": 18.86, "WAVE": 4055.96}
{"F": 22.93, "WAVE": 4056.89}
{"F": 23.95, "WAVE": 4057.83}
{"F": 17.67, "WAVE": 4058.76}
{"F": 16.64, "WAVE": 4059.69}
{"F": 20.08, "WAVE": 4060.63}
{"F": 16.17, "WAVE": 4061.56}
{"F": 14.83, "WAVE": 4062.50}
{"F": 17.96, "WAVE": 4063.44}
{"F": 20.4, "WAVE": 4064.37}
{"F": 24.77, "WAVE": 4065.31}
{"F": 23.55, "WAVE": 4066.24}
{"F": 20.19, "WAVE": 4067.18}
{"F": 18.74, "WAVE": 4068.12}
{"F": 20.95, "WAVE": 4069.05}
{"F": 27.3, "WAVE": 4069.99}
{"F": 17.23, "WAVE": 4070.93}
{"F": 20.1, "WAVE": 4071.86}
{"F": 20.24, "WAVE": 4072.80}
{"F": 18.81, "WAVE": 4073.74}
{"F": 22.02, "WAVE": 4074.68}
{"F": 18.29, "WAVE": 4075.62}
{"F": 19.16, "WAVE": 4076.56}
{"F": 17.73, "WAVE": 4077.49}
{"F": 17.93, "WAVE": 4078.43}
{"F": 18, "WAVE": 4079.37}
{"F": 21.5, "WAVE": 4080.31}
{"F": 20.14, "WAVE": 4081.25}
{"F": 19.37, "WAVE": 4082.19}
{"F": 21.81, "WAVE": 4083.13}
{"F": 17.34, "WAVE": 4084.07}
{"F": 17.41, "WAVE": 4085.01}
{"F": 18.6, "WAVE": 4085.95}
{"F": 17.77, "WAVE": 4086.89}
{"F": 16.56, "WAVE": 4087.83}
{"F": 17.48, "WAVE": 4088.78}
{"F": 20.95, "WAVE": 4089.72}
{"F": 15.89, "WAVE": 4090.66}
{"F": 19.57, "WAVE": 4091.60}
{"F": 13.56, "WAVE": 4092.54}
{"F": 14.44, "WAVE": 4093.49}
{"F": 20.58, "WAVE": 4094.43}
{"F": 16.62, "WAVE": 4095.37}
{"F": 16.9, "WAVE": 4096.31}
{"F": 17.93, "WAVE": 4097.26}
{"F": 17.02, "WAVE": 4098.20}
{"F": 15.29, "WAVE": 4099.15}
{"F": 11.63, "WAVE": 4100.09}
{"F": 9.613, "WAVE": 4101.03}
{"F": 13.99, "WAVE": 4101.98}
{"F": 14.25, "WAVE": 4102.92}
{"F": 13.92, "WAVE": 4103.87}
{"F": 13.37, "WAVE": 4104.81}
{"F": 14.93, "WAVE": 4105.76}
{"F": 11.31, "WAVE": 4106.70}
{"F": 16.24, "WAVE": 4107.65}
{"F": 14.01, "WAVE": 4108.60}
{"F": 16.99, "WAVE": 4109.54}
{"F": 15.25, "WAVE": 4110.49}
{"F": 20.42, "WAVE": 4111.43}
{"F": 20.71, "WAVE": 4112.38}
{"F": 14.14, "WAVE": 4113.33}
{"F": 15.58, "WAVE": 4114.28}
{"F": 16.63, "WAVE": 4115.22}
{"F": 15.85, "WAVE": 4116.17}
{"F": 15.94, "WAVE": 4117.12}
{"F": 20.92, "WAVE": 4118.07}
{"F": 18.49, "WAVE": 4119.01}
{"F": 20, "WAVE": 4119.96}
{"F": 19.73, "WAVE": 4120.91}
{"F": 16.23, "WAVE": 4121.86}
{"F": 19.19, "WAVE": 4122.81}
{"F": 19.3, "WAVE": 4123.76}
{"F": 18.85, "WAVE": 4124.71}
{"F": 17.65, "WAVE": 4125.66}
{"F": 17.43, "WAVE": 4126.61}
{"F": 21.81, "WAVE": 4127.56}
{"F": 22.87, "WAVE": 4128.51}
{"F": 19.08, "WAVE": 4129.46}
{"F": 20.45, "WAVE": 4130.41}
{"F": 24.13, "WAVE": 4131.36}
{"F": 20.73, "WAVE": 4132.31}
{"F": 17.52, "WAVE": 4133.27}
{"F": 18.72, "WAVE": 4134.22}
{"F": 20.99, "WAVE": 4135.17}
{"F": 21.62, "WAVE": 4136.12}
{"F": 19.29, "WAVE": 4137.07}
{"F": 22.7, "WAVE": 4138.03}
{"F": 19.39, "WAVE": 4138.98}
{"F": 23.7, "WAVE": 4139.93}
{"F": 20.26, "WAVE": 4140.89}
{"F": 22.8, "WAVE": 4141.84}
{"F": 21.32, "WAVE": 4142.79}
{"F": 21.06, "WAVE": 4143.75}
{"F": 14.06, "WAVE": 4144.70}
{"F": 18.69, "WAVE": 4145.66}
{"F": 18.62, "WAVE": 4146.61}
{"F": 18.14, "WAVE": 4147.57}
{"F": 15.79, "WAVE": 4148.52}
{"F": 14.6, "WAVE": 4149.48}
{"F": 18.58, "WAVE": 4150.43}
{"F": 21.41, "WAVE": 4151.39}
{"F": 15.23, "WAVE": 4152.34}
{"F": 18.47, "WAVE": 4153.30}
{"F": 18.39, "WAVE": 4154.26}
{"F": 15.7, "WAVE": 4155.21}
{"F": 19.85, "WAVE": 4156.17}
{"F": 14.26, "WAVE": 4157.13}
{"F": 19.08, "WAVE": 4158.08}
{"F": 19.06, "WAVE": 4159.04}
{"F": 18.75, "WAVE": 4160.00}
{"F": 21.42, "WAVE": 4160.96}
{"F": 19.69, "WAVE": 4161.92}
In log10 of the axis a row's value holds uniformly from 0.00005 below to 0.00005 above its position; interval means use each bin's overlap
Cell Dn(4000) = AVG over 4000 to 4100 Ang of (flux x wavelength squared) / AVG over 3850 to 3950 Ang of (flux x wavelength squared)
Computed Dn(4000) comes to 1.3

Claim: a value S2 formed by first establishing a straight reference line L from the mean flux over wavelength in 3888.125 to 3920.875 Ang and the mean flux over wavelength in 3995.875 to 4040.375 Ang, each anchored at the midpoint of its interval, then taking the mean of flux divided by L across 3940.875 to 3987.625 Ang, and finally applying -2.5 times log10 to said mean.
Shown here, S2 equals 0.16 mag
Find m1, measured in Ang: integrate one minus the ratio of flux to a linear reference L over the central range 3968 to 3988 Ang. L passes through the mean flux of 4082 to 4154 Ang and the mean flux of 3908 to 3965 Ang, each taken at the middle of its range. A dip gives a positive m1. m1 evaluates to 2.9 Ang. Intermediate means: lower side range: 16.7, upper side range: 17.9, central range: 14.5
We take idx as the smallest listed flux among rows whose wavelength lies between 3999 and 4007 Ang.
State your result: 16.74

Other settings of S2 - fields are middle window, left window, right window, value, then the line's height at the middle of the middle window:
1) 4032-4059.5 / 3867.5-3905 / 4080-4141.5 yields -0.18 mag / 17.1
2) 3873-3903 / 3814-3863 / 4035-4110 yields 0.08 mag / 15.5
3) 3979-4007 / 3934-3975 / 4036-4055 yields -0.12 mag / 17.1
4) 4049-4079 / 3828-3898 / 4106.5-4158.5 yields -0.13 mag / 17.6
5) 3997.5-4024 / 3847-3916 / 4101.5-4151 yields -0.14 mag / 17.4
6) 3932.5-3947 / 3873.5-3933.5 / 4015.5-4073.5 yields 0.13 mag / 16.8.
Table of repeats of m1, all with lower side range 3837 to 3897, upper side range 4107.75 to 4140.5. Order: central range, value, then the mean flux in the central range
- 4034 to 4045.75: -1.9 Ang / 20.7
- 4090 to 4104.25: 2.4 Ang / 15.5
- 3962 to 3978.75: 4.4 Ang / 12.4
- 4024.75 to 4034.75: -1.3 Ang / 20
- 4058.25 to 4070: -1.0 Ang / 19.7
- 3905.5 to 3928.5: -2.9 Ang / 18.1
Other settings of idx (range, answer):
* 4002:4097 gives 13.56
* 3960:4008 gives 9.365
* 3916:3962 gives 9.944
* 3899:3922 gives 14.37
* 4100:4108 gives 9.613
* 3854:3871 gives 15.42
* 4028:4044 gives 18.53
